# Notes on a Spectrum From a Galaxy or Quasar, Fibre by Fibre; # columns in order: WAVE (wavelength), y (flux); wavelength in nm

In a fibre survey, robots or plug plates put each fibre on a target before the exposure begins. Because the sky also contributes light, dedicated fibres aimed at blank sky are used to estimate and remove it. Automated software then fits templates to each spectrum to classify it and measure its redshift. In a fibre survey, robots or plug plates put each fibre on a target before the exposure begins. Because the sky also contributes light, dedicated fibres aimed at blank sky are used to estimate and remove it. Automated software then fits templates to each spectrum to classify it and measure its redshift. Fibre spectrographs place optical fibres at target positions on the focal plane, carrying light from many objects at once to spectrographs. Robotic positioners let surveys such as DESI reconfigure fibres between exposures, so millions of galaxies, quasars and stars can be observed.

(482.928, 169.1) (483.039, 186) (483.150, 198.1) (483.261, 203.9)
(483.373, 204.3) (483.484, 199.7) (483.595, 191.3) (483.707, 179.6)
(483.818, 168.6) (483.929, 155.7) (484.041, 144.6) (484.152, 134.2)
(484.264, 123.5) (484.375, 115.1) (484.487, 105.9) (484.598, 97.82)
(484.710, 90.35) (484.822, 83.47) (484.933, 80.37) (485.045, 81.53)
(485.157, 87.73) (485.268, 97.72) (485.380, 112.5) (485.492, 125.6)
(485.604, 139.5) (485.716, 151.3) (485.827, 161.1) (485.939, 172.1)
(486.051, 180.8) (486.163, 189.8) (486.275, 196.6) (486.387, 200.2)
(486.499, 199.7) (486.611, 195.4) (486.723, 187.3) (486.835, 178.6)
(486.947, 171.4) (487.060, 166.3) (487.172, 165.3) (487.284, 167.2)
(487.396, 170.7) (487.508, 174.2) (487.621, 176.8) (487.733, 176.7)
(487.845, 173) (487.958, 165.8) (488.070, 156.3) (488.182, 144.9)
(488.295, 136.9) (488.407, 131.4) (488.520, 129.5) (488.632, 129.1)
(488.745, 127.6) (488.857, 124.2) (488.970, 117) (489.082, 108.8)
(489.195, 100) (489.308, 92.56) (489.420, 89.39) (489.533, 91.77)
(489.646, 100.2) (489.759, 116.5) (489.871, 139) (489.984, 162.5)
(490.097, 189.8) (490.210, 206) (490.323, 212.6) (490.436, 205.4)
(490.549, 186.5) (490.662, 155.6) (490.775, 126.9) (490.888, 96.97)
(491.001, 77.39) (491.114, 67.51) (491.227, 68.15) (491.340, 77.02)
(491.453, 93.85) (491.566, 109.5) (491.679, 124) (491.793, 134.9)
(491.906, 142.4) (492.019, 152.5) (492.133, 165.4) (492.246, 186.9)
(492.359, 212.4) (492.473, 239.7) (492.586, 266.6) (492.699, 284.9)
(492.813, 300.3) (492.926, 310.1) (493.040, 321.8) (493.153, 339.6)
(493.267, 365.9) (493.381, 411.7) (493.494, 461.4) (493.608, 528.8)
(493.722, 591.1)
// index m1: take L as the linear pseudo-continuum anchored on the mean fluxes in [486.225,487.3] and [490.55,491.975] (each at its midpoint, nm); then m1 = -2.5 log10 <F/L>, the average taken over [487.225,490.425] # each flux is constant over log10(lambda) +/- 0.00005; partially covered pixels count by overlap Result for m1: 0.03 mag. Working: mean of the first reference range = 183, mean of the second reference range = 110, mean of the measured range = 144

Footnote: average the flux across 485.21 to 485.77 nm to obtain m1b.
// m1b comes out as 125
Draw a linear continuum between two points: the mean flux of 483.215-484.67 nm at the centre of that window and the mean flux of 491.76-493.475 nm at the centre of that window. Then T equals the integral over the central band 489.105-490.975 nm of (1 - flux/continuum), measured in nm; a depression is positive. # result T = 0.73 nm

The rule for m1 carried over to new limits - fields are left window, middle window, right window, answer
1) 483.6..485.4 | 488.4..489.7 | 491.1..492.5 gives 0.17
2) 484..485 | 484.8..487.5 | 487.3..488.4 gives -0.13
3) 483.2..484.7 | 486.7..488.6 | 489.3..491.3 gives -0.15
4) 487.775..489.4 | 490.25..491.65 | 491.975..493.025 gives 0.47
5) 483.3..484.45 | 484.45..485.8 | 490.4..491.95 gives 0.40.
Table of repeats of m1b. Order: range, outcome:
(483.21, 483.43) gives 204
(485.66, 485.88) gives 157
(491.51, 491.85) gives 123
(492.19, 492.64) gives 226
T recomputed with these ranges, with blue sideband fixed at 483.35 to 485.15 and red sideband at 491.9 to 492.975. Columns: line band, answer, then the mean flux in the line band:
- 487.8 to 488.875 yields 0.23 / 142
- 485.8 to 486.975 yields -0.21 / 186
